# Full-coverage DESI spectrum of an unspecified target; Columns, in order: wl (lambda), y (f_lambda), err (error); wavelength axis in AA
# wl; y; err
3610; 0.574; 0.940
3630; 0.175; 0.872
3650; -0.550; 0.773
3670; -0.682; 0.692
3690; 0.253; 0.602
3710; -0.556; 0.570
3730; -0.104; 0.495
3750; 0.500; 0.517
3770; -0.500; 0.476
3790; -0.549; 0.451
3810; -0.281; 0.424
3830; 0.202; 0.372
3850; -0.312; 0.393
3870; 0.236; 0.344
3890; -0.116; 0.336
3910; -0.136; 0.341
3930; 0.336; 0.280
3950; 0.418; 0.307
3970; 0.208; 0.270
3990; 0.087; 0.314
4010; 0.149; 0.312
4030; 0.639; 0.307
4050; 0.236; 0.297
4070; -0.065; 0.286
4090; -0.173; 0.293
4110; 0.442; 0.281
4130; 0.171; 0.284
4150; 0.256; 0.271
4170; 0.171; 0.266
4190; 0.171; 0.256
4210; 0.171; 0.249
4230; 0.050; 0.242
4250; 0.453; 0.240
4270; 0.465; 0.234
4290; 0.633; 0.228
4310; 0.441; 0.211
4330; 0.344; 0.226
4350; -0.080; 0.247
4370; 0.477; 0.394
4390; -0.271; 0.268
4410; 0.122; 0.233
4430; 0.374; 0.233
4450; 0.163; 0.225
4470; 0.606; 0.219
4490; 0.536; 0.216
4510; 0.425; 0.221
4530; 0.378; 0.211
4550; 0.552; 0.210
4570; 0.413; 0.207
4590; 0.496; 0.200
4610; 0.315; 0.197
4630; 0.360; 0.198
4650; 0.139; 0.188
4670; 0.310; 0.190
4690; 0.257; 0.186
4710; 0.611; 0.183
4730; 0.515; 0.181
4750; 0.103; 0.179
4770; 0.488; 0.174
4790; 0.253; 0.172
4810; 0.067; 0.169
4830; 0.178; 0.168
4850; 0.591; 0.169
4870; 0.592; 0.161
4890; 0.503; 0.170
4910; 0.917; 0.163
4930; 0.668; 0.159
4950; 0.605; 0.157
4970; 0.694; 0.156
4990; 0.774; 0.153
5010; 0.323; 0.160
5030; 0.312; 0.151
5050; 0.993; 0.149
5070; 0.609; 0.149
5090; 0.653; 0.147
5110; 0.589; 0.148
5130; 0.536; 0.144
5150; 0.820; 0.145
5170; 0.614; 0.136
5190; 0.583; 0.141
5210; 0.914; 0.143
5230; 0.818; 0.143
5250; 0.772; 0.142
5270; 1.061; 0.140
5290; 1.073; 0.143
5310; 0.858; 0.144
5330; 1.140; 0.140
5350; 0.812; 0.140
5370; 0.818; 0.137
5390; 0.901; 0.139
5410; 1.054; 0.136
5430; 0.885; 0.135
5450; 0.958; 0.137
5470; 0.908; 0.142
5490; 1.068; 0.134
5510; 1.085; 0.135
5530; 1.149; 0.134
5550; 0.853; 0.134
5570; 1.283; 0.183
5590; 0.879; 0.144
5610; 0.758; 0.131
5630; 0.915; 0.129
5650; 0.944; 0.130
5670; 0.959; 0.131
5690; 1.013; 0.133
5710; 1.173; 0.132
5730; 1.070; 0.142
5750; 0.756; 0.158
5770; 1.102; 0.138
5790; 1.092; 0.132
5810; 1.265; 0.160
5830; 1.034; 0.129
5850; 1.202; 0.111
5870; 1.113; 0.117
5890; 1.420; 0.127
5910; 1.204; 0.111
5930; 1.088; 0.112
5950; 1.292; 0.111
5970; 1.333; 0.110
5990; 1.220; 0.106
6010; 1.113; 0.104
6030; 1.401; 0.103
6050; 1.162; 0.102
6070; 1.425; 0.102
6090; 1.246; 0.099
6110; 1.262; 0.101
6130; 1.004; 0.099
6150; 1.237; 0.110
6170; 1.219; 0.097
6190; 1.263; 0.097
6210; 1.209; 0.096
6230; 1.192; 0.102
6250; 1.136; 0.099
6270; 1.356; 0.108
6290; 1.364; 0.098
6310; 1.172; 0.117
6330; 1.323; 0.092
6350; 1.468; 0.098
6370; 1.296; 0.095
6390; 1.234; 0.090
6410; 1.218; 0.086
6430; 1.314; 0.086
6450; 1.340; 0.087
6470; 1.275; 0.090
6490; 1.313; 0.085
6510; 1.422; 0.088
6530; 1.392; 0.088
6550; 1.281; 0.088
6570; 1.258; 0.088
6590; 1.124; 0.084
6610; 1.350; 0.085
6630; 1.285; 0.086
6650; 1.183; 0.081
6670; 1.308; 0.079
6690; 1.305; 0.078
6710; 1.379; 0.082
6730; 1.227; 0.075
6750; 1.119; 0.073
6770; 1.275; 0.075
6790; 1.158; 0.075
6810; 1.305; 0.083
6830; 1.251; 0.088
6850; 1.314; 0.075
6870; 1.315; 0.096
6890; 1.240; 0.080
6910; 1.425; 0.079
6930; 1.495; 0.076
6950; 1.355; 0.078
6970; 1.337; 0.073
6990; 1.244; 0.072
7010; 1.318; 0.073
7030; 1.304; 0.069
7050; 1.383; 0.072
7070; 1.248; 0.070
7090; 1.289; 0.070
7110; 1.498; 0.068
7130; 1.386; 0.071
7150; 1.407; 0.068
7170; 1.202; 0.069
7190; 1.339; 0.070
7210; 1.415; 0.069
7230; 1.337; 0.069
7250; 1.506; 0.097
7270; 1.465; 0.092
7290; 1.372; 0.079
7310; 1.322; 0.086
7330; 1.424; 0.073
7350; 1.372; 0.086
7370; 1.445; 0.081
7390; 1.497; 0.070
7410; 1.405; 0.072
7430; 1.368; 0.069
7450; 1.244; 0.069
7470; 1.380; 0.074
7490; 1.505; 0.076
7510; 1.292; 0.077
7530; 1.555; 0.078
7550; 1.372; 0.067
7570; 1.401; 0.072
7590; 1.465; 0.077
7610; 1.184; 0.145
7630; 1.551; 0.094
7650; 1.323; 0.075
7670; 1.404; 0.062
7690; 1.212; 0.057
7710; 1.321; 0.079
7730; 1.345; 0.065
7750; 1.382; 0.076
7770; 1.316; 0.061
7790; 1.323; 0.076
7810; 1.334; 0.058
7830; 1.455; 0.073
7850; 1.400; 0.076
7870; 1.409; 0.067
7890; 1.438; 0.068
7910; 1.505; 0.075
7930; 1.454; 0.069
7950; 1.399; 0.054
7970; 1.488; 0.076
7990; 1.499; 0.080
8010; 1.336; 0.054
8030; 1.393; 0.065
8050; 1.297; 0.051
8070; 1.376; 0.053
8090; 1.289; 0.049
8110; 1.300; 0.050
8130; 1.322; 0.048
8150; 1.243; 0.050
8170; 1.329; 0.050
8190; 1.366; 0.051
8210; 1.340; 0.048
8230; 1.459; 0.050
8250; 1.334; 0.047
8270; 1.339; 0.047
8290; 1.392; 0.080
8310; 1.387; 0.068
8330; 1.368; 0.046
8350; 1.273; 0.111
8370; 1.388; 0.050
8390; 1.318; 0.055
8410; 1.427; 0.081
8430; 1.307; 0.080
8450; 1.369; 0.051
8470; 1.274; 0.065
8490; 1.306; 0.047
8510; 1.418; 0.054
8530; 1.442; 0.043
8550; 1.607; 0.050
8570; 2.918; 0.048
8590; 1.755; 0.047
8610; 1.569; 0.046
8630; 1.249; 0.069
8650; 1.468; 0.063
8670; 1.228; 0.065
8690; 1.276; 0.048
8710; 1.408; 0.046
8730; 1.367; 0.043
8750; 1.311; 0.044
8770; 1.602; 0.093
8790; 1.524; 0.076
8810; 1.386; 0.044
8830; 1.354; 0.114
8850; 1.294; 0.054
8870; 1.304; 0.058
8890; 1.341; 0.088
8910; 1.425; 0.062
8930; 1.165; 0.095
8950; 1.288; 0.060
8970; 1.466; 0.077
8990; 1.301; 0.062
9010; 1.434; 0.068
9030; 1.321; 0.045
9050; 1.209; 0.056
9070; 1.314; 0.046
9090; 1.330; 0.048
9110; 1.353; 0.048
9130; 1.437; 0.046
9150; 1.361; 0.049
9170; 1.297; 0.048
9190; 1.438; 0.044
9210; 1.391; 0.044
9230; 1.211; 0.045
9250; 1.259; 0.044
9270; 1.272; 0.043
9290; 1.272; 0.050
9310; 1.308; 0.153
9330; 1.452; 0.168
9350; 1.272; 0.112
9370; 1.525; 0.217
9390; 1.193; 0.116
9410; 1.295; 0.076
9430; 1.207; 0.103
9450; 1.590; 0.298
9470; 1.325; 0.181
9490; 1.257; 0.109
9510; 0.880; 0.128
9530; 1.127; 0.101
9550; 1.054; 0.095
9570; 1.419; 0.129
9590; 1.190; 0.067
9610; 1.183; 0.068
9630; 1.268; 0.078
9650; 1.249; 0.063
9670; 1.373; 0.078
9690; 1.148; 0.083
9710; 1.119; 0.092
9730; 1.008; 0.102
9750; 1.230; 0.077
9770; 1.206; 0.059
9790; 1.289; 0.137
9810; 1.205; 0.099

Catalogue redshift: 0.31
